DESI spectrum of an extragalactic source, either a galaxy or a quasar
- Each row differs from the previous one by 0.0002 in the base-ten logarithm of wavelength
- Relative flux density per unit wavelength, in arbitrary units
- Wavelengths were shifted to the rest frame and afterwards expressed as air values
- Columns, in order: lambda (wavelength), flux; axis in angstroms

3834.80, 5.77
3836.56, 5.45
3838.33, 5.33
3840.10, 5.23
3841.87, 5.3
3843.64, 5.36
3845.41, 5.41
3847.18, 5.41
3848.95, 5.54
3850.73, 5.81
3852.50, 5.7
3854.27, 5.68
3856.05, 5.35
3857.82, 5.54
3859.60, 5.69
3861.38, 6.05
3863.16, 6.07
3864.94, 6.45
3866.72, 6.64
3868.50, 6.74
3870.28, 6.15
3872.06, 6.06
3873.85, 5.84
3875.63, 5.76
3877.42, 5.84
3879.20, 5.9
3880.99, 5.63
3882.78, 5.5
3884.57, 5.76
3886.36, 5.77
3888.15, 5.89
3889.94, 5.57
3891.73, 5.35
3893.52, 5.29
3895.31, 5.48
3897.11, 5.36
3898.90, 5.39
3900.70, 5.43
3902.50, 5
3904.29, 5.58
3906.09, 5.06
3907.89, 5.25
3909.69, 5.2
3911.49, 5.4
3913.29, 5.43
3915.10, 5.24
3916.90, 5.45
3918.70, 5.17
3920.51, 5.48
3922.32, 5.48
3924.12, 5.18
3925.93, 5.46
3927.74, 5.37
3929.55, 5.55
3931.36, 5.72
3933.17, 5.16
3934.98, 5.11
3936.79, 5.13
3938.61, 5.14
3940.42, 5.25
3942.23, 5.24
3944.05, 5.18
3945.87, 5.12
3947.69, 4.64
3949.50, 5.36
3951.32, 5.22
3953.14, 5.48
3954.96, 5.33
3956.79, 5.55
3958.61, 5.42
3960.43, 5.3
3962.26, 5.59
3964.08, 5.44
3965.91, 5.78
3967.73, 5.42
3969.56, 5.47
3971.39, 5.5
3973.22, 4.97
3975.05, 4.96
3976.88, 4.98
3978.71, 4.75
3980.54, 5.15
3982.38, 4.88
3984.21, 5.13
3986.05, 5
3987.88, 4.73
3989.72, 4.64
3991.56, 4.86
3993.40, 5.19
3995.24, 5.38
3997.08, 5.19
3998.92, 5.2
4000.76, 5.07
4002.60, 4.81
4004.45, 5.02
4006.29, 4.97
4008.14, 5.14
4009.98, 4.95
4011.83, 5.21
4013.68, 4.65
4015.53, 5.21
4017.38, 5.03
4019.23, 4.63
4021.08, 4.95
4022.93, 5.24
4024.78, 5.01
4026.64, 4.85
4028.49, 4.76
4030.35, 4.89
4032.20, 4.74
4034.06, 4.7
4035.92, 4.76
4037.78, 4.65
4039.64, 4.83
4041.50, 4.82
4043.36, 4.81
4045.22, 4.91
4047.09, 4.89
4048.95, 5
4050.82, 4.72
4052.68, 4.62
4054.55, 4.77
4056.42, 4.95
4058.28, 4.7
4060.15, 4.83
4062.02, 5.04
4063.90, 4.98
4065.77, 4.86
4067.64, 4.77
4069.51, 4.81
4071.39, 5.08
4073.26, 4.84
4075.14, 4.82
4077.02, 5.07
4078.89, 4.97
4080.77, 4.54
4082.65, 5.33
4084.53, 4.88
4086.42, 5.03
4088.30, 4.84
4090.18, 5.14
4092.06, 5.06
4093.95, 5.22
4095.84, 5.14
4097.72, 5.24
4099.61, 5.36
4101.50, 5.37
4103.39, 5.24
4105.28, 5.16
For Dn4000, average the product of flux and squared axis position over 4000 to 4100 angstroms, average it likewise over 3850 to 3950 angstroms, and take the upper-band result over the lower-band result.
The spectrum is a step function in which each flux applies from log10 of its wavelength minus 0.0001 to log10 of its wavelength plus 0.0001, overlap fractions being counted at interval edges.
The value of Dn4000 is 1.0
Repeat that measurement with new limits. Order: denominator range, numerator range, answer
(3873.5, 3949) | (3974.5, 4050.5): 0.96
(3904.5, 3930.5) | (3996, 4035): 0.98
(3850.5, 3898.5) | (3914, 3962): 0.94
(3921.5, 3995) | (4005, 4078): 0.98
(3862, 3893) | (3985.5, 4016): 0.90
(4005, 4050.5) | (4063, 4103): 1.05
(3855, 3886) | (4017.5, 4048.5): 0.89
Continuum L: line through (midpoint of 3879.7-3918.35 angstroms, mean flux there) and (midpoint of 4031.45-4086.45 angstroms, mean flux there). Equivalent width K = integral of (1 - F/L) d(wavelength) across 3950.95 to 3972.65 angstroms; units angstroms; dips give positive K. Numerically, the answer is -1.05 angstroms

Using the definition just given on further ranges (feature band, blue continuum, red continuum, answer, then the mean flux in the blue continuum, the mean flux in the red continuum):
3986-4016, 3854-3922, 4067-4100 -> 1.5 angstroms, 5.64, 5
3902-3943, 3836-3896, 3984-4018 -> 0.9 angstroms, 5.72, 5.02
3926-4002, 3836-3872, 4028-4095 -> 1.2 angstroms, 5.76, 4.88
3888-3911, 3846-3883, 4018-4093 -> 1.4 angstroms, 5.88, 4.88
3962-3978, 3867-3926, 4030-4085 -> -0.3 angstroms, 5.56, 4.85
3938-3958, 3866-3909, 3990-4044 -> 0.4 angstroms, 5.67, 4.95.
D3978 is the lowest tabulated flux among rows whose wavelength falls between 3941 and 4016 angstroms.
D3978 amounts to 4.64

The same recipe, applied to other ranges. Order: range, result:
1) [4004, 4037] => 4.63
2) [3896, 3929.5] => 5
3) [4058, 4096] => 4.54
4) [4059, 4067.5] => 4.83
